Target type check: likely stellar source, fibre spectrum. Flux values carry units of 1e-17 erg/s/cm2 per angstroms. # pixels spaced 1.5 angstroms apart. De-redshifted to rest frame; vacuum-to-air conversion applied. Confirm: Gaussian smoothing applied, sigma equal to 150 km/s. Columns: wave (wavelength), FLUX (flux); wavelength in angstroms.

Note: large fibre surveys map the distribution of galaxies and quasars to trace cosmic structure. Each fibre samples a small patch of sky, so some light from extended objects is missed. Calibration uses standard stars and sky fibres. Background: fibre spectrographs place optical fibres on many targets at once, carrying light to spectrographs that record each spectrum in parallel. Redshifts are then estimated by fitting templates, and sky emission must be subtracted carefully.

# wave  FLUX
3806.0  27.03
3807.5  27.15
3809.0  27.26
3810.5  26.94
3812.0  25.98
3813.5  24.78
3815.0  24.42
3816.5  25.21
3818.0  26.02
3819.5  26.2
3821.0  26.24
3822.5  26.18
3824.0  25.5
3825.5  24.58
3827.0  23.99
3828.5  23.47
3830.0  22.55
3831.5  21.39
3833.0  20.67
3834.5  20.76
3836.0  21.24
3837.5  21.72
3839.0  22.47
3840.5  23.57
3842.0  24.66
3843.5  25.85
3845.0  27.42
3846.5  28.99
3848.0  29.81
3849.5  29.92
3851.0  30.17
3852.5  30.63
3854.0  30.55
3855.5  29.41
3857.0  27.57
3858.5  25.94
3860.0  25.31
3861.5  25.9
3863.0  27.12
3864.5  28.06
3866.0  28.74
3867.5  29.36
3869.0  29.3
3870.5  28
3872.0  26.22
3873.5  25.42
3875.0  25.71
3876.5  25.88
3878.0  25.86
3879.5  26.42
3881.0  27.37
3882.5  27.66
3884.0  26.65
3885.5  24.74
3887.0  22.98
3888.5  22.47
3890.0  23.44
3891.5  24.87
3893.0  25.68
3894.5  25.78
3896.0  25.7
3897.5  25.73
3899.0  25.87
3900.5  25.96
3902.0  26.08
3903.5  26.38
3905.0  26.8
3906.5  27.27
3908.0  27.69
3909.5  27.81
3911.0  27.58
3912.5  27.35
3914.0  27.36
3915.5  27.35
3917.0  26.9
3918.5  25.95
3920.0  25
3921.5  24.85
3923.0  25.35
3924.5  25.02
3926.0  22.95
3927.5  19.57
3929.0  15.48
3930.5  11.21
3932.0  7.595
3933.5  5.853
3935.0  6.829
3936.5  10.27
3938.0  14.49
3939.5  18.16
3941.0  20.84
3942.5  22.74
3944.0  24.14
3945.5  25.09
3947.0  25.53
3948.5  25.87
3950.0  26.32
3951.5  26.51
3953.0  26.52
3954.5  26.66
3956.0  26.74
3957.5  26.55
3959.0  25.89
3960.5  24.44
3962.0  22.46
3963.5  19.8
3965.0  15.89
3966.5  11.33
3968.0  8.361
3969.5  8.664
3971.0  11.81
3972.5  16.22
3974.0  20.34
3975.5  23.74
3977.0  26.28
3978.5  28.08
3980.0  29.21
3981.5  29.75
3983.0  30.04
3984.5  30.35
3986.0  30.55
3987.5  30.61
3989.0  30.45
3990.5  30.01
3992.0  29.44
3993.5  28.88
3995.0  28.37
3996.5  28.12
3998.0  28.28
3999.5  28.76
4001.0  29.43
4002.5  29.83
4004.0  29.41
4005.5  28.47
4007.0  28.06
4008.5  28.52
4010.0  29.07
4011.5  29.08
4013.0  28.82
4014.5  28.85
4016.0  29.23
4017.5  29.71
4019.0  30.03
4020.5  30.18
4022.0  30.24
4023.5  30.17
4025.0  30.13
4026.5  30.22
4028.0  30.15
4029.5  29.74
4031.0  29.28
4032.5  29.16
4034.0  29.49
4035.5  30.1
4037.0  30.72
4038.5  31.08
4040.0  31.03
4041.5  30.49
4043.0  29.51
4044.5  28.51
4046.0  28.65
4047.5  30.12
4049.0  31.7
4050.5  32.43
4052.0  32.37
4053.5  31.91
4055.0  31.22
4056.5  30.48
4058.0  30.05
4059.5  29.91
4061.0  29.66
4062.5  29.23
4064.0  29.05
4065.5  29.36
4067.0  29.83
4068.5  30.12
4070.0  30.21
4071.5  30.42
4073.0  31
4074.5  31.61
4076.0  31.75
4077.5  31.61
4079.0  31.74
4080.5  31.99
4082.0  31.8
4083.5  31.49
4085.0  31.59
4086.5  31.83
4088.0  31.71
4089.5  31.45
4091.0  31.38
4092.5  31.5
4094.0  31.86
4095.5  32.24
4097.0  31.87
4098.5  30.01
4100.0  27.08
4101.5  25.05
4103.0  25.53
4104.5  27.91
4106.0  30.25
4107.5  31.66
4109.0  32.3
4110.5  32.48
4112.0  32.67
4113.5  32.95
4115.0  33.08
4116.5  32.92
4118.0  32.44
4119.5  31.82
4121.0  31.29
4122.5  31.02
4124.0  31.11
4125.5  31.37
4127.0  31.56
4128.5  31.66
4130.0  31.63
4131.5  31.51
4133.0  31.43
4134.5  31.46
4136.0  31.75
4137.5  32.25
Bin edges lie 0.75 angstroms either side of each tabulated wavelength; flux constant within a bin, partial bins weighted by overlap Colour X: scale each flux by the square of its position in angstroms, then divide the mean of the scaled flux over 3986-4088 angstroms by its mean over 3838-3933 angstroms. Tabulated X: 1.3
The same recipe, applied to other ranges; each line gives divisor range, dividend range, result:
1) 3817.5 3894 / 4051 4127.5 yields 1.34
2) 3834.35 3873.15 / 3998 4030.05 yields 1.18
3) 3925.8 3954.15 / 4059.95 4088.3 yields 1.75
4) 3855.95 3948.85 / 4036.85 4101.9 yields 1.39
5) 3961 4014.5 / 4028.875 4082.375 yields 1.24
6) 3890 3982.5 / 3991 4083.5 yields 1.41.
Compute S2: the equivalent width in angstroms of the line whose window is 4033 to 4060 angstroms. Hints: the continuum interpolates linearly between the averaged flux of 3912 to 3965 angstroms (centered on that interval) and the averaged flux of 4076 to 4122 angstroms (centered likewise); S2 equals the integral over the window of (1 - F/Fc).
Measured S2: -2.40 angstroms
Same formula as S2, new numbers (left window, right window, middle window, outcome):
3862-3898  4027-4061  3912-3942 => 8.7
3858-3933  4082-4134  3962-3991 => 5.1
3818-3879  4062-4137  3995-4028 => 0.0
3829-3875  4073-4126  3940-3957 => 1.9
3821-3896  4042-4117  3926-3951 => 9.0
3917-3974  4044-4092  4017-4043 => -2.6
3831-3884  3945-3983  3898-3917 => -1.8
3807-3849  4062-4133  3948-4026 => 6.4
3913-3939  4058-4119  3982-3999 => -4.2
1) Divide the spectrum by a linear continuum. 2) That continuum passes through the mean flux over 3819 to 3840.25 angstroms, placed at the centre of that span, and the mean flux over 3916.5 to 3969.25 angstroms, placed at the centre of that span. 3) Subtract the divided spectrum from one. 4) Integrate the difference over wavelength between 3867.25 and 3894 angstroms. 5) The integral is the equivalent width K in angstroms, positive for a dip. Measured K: -4.8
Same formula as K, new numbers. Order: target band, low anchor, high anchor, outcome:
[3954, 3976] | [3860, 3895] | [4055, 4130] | 7.0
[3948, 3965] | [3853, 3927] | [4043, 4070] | 1.9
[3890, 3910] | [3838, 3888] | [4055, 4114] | 1.1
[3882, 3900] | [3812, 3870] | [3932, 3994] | -0.5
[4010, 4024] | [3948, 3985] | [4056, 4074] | -1.7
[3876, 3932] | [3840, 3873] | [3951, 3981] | 0.5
